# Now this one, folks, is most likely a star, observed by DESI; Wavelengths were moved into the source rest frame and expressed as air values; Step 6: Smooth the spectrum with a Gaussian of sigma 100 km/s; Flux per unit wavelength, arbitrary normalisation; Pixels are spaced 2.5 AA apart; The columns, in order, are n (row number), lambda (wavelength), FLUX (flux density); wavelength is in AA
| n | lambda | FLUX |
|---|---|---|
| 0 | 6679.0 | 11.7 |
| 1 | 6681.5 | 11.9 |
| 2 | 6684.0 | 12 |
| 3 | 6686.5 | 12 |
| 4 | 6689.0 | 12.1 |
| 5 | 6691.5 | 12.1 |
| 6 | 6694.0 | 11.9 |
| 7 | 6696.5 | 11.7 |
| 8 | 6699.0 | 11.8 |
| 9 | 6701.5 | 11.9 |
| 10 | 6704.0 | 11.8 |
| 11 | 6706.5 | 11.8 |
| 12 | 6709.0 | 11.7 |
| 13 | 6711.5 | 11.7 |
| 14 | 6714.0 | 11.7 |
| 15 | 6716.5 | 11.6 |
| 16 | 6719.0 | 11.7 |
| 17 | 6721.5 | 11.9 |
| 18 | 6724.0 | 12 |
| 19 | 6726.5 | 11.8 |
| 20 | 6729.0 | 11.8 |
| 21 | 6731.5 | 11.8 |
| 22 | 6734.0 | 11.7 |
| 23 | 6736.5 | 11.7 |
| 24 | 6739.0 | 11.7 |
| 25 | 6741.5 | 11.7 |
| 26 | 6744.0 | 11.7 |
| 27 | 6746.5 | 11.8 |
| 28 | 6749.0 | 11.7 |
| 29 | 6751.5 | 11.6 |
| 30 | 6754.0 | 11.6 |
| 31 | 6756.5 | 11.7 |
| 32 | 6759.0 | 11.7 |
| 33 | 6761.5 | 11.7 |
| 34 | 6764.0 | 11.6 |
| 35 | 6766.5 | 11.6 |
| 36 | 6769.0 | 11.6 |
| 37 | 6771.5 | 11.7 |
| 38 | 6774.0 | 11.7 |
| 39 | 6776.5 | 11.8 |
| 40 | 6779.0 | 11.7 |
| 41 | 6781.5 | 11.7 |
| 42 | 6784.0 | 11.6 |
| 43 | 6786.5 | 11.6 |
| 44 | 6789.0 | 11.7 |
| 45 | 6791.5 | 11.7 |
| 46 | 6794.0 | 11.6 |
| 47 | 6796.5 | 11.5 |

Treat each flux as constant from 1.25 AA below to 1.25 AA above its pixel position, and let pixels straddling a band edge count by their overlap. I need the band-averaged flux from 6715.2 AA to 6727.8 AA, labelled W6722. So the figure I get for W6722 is 11.8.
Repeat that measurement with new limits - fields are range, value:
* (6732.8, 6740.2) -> 11.7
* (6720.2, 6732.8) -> 11.9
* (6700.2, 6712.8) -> 11.8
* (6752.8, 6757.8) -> 11.7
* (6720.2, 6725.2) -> 11.9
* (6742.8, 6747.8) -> 11.8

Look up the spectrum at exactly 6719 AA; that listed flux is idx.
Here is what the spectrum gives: 11.7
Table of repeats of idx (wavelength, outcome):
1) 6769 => 11.6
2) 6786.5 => 11.6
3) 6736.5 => 11.7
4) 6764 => 11.6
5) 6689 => 12.1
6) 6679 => 11.7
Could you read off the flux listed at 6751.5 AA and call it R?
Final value 11.6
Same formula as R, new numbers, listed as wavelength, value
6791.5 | 11.7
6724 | 12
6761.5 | 11.7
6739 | 11.7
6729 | 11.8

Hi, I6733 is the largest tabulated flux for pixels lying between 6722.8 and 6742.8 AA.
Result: 12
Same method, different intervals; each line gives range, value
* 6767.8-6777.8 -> 11.8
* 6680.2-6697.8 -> 12.1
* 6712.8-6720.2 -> 11.7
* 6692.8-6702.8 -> 11.9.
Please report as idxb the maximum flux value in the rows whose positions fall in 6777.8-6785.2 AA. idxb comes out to 11.7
